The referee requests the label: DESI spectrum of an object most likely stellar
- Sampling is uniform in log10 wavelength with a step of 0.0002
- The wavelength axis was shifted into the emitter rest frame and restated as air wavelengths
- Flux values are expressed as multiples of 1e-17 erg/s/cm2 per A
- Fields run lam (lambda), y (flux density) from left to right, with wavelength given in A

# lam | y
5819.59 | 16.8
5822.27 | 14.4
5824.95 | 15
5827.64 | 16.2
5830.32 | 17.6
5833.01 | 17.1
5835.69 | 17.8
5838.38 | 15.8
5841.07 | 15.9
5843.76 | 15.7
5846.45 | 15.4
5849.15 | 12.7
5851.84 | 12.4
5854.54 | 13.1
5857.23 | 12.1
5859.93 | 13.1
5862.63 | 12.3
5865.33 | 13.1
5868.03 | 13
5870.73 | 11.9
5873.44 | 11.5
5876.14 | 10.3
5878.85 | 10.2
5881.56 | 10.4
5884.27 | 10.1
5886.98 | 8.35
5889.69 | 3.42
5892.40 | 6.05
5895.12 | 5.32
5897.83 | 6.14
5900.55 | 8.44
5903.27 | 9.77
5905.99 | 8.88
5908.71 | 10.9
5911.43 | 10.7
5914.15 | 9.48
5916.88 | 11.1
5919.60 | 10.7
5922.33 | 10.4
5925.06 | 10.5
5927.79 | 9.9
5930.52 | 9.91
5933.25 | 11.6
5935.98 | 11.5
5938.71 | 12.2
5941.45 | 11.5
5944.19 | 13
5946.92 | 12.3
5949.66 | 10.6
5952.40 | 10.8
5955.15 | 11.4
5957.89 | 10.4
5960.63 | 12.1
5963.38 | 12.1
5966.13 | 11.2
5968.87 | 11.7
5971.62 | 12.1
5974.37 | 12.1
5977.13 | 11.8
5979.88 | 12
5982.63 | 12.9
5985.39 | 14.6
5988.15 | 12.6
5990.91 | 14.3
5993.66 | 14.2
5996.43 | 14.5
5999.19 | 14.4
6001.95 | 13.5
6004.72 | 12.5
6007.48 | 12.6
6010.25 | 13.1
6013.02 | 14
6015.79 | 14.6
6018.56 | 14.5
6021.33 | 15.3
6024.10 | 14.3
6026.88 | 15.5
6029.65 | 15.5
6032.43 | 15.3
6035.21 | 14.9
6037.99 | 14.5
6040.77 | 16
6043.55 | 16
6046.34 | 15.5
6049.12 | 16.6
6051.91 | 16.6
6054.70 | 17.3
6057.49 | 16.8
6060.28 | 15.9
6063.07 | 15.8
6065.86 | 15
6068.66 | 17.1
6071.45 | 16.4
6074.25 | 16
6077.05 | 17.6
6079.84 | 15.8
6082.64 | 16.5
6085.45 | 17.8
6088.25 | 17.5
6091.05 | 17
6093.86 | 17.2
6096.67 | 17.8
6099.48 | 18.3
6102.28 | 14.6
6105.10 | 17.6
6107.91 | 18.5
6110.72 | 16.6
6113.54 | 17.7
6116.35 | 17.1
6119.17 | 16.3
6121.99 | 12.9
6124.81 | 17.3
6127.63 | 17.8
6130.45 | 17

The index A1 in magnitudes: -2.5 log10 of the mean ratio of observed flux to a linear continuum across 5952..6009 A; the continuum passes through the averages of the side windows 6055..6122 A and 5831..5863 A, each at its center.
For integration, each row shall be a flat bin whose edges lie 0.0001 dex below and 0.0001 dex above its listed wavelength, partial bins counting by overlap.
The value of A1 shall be 0.25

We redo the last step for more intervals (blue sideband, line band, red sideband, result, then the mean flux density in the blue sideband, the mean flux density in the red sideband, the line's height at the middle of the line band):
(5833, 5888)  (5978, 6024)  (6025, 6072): 0.107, 12.9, 15.9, 15.1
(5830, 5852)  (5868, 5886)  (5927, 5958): 0.288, 15.7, 11.3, 14.1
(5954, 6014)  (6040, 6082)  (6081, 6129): -0.061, 12.7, 17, 15.4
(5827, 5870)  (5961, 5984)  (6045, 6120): 0.294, 14.5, 16.8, 15.7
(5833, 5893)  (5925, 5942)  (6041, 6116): 0.235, 12.2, 16.7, 13.7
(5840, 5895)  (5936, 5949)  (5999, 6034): 0.064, 11.4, 14.2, 12.8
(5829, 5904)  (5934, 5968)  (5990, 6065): 0.160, 11.8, 15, 13.4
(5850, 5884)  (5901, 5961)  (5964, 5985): 0.113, 11.9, 12.1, 12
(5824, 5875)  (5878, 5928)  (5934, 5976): 0.397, 14.3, 11.7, 13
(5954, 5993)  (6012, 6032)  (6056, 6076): -0.040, 12.3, 16.2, 14.3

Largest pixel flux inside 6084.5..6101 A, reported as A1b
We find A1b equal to 18.3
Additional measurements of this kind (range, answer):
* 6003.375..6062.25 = 17.3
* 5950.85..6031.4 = 15.5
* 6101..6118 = 18.5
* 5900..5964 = 13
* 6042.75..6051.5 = 16.6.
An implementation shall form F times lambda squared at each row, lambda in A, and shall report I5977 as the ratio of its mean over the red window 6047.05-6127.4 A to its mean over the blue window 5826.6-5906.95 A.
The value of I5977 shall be 1.5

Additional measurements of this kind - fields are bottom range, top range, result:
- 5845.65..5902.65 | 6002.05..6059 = 1.53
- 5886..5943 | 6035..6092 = 1.83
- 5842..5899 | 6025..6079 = 1.57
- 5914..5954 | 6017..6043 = 1.41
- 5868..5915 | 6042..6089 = 1.93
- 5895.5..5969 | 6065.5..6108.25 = 1.68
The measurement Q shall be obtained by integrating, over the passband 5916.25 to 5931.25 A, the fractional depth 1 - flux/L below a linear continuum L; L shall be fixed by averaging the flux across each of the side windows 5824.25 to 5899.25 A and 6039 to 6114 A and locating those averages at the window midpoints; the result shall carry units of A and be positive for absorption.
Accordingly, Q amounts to 3.4 A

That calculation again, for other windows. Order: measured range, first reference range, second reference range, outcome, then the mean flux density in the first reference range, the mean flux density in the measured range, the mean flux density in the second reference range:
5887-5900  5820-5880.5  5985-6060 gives 7.7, 14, 5.75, 14.8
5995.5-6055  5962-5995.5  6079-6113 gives -1.6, 12.7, 14.8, 17.1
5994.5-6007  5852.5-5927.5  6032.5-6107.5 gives 0.3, 10.1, 13.7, 16.5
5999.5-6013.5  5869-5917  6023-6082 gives 0.8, 9.03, 13.2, 15.9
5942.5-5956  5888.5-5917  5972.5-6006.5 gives -1.0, 8.1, 11.6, 13.3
